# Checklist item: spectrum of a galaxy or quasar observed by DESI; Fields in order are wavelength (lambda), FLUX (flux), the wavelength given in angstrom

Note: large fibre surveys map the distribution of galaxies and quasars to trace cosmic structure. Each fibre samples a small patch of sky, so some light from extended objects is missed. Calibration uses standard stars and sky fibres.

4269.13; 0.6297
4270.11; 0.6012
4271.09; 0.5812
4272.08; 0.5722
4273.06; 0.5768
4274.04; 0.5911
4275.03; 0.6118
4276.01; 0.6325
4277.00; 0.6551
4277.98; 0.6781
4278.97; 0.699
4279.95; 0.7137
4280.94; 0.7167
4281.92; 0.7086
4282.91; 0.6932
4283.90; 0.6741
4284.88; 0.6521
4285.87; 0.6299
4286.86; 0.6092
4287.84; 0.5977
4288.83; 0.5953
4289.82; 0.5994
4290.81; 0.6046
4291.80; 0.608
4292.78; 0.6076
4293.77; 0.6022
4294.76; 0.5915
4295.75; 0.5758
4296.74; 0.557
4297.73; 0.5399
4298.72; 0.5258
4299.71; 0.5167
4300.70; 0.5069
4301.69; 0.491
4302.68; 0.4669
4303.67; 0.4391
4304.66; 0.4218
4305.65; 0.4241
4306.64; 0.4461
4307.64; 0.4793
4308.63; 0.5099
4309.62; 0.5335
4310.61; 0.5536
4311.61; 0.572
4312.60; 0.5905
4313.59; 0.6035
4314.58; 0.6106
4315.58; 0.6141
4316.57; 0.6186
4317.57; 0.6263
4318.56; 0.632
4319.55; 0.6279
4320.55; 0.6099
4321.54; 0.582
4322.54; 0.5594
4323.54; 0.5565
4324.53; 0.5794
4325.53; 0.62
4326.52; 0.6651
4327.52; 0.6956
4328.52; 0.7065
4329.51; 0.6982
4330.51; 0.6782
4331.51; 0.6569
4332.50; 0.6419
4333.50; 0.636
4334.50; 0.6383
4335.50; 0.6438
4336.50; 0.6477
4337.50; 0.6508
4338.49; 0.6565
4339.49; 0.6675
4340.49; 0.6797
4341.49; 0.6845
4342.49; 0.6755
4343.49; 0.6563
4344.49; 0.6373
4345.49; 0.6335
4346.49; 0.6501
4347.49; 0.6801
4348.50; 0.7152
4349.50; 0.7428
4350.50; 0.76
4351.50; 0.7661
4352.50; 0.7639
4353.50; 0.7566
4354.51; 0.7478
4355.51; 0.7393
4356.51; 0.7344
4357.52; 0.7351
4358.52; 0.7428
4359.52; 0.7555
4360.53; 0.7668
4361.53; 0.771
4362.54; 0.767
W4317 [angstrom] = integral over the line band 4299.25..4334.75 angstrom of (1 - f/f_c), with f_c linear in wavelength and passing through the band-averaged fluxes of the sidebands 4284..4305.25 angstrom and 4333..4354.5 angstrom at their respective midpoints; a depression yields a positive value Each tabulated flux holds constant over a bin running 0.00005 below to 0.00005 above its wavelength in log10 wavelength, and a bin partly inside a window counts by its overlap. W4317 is 2.4 angstrom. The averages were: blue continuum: 0.561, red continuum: 0.684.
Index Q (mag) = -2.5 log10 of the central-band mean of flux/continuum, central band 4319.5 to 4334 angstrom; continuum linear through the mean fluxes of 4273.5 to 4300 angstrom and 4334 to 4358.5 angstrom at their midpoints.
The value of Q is 0.06 mag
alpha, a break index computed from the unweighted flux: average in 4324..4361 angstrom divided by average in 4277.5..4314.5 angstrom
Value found 1.2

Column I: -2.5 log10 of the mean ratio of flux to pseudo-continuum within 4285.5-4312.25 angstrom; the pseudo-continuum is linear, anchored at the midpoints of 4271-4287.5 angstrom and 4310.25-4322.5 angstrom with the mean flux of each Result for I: 0.16 mag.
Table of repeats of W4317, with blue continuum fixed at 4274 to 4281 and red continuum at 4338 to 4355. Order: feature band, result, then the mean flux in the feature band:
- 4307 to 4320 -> 1.9 angstrom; 0.581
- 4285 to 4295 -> 0.9 angstrom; 0.607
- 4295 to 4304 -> 2.1 angstrom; 0.517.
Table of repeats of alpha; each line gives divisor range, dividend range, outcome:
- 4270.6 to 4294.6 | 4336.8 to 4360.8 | 1.12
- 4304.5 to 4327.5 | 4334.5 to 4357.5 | 1.22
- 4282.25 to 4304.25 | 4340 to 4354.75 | 1.22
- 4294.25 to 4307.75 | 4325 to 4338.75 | 1.32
